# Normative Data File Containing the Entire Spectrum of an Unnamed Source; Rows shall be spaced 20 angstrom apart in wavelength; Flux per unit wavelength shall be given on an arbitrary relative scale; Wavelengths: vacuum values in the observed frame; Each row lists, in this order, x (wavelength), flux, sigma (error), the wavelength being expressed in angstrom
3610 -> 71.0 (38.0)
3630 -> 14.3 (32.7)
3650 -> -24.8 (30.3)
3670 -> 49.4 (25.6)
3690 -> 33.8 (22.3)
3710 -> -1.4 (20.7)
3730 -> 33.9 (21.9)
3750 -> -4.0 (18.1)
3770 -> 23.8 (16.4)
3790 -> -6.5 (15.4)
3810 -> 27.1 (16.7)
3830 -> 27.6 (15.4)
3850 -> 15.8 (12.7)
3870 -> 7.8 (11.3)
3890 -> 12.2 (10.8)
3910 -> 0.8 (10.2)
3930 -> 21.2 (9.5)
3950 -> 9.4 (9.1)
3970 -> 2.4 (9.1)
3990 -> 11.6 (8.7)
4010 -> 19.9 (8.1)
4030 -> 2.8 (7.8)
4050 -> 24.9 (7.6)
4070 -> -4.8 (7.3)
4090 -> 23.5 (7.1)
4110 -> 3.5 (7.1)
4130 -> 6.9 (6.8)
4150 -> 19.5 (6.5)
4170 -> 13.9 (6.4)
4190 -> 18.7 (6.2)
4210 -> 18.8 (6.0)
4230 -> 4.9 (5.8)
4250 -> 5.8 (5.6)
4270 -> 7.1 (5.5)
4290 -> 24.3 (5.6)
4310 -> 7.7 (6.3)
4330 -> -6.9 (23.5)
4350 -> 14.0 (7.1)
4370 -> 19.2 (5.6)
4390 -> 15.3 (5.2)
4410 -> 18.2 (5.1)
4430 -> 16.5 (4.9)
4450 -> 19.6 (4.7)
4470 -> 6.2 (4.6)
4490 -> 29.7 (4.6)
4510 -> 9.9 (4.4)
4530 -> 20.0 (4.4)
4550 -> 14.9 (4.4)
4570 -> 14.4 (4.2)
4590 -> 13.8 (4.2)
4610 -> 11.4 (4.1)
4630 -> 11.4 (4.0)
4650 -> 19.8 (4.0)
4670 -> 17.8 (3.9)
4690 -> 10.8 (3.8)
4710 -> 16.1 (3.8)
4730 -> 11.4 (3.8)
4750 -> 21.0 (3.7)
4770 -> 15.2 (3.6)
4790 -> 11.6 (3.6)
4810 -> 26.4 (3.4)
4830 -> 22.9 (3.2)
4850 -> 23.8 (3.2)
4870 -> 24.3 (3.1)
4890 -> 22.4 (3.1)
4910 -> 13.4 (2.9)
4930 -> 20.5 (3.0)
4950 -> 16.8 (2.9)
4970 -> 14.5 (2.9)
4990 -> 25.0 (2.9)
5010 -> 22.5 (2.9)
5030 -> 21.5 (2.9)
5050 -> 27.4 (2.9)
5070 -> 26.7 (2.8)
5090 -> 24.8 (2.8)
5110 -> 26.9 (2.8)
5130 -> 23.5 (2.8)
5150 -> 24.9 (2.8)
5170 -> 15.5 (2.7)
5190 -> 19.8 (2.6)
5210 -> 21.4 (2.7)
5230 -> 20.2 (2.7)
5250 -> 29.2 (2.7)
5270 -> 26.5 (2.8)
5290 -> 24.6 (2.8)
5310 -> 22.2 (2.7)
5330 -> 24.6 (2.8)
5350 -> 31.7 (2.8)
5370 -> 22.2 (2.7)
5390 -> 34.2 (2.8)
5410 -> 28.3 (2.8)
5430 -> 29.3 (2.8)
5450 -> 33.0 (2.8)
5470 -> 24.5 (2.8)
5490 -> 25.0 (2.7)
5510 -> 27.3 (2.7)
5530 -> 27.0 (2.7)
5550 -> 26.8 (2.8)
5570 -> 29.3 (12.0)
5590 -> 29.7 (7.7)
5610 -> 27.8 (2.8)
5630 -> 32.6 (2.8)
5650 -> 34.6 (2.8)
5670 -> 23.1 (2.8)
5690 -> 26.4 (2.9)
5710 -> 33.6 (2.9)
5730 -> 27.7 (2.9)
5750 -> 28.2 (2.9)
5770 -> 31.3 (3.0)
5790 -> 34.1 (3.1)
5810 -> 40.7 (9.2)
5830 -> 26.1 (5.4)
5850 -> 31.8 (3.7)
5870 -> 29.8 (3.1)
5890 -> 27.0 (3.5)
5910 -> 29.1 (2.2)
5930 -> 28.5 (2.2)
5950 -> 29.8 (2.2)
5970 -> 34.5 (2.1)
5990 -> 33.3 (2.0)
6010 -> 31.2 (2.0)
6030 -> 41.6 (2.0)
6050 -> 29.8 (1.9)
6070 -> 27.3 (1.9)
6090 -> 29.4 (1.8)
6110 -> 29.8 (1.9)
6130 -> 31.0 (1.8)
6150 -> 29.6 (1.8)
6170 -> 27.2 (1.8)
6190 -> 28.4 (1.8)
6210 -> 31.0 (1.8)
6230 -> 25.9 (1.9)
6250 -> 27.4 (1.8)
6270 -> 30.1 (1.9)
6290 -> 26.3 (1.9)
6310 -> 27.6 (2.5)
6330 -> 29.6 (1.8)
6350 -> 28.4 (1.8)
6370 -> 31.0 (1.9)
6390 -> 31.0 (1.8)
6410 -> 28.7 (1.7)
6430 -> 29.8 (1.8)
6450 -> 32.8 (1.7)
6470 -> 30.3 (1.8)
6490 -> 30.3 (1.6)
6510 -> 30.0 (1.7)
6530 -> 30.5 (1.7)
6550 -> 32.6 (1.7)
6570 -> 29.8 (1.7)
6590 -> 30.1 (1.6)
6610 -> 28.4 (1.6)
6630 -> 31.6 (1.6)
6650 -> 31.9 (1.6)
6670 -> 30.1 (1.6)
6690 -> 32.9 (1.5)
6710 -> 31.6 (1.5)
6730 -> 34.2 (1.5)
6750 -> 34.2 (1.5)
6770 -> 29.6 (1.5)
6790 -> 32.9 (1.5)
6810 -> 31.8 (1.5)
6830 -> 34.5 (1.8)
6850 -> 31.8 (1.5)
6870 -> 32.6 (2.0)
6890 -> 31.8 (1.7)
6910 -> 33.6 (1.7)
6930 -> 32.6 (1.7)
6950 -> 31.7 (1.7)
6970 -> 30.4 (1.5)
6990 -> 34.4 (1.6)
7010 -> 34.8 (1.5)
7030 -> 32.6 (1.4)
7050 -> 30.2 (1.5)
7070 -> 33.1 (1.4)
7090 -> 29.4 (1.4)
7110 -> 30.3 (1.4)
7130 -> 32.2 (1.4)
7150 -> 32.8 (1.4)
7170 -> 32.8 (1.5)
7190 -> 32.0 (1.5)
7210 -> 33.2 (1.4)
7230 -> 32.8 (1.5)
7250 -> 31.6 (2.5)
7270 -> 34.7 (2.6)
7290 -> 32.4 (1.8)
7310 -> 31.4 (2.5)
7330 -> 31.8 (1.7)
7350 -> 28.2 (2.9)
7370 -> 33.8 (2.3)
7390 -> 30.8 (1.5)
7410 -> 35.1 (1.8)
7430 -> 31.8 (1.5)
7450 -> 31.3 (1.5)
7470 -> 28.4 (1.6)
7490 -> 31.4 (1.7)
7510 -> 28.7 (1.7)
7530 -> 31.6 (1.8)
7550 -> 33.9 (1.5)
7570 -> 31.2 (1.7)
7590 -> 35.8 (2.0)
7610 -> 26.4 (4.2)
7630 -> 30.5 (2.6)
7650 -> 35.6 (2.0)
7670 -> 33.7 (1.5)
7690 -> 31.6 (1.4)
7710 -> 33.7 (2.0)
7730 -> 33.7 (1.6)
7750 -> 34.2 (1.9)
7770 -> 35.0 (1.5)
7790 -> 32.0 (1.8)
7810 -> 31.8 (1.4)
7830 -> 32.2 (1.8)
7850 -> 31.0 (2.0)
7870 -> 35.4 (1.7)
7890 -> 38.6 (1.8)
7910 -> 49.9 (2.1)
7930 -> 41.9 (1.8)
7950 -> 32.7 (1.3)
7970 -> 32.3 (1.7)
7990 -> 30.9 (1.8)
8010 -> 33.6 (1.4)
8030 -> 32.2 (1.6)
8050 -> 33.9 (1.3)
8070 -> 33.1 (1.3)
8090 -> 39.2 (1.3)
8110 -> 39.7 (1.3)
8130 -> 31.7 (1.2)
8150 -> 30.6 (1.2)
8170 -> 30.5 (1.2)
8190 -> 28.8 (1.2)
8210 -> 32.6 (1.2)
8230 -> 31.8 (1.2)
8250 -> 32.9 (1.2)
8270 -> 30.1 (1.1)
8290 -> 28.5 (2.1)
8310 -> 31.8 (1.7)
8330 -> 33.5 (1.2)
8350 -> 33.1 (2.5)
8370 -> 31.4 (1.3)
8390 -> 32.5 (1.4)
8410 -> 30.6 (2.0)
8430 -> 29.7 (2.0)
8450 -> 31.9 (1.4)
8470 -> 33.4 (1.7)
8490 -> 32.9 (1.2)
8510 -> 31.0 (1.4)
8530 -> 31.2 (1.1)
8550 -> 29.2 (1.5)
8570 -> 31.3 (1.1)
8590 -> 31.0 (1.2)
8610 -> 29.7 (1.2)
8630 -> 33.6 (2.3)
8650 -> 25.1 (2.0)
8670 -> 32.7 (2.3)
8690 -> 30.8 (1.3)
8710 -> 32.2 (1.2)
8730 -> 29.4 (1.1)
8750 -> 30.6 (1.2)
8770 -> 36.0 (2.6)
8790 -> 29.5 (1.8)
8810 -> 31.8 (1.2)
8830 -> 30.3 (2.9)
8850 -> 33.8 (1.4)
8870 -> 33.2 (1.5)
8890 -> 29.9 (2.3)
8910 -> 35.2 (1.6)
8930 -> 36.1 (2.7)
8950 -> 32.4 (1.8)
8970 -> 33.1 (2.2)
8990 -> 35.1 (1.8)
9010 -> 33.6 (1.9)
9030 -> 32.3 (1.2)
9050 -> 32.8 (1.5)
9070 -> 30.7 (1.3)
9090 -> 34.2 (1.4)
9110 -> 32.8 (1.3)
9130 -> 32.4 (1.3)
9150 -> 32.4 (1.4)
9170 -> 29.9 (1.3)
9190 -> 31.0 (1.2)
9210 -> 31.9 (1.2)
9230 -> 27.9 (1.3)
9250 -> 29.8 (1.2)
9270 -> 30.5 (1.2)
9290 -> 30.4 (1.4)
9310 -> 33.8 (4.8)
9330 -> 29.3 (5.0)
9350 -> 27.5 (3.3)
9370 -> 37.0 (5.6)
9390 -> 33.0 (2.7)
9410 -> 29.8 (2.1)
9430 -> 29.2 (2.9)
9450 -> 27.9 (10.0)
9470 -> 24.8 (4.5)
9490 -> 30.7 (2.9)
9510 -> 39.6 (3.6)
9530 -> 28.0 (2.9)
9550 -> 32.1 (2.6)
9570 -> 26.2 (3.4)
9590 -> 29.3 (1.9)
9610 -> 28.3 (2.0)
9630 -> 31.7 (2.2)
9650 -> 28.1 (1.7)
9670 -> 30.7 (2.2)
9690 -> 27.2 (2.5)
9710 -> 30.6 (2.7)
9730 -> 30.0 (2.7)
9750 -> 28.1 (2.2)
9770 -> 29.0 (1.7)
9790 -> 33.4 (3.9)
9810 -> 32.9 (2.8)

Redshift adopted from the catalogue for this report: 0.204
